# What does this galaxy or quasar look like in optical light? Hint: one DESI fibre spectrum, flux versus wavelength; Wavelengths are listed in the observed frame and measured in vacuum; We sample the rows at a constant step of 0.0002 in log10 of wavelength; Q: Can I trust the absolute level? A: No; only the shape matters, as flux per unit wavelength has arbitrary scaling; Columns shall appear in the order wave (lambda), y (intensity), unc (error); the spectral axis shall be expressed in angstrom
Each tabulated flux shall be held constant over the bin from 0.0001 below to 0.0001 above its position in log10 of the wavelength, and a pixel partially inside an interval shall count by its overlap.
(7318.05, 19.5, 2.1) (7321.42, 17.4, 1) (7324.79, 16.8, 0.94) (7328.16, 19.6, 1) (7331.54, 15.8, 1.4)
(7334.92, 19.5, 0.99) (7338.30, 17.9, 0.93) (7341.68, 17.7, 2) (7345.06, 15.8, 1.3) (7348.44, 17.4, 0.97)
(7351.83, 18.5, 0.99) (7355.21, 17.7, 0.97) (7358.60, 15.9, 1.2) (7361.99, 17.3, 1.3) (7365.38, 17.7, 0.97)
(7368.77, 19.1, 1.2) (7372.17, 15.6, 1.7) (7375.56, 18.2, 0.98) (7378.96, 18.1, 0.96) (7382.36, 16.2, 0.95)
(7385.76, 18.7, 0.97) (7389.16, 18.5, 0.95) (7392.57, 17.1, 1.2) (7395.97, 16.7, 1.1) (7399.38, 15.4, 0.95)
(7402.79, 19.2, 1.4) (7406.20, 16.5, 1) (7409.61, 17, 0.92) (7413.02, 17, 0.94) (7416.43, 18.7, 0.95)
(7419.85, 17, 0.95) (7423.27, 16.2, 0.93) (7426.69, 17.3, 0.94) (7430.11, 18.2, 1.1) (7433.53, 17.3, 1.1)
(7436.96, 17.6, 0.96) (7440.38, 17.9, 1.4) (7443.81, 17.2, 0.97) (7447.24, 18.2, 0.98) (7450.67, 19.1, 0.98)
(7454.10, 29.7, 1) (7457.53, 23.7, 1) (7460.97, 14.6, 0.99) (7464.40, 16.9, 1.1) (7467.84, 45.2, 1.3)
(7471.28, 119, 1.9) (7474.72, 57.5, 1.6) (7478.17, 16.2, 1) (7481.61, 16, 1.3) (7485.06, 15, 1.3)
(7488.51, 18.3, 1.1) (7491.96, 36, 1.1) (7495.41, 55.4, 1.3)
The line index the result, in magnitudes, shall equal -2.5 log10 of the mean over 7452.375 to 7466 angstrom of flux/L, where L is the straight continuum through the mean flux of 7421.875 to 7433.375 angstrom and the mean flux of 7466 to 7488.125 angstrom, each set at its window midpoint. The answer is 0.48 mag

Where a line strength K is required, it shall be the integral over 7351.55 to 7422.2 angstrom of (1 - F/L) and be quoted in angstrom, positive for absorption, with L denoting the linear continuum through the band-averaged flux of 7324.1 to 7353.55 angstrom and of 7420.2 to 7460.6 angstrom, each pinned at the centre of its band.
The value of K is 3.6 angstrom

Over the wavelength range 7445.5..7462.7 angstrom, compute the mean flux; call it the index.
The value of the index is 21.1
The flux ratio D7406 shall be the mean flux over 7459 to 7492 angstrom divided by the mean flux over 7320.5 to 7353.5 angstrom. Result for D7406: 2.00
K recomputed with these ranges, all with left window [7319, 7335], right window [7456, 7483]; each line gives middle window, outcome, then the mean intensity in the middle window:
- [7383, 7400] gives 6.2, 17.3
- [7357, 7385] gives 8.0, 17.3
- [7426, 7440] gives 6.6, 17.7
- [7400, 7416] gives 6.7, 17.4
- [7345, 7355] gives 1.7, 17.5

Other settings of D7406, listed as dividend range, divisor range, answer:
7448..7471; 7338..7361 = 1.77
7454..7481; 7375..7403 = 2.29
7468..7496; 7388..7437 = 2.39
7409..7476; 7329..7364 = 1.54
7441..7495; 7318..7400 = 1.78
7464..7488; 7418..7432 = 2.38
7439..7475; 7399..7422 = 1.94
